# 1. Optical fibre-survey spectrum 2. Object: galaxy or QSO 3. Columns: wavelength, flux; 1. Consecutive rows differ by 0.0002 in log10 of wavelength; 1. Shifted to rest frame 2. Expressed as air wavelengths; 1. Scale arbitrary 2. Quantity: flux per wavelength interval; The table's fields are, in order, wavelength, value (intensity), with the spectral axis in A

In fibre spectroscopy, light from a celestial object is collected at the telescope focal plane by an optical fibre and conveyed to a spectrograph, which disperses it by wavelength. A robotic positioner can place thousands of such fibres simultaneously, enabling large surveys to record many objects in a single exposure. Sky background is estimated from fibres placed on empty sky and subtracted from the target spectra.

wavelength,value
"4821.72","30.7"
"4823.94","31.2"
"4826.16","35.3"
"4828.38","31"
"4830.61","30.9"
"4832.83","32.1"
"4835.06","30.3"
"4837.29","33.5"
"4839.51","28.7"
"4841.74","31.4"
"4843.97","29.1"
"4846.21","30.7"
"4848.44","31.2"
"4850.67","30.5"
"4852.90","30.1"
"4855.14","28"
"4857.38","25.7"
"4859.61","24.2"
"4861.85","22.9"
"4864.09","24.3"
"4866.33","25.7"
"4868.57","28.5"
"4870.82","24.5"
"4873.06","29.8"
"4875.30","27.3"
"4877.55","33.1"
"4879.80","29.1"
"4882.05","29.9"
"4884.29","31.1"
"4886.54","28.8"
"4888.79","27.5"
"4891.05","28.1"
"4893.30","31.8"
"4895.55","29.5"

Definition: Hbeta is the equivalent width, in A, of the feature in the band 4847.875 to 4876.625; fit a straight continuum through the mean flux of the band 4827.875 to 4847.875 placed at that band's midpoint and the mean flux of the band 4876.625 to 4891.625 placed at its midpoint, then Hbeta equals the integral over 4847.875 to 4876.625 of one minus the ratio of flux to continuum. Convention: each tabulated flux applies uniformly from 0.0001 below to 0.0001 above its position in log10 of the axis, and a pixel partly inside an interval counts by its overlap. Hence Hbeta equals 3.0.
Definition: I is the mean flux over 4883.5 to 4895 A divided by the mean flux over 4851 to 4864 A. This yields 1.12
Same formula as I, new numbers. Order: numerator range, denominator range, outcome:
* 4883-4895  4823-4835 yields 0.92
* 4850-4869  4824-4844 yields 0.84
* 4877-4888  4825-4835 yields 0.94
